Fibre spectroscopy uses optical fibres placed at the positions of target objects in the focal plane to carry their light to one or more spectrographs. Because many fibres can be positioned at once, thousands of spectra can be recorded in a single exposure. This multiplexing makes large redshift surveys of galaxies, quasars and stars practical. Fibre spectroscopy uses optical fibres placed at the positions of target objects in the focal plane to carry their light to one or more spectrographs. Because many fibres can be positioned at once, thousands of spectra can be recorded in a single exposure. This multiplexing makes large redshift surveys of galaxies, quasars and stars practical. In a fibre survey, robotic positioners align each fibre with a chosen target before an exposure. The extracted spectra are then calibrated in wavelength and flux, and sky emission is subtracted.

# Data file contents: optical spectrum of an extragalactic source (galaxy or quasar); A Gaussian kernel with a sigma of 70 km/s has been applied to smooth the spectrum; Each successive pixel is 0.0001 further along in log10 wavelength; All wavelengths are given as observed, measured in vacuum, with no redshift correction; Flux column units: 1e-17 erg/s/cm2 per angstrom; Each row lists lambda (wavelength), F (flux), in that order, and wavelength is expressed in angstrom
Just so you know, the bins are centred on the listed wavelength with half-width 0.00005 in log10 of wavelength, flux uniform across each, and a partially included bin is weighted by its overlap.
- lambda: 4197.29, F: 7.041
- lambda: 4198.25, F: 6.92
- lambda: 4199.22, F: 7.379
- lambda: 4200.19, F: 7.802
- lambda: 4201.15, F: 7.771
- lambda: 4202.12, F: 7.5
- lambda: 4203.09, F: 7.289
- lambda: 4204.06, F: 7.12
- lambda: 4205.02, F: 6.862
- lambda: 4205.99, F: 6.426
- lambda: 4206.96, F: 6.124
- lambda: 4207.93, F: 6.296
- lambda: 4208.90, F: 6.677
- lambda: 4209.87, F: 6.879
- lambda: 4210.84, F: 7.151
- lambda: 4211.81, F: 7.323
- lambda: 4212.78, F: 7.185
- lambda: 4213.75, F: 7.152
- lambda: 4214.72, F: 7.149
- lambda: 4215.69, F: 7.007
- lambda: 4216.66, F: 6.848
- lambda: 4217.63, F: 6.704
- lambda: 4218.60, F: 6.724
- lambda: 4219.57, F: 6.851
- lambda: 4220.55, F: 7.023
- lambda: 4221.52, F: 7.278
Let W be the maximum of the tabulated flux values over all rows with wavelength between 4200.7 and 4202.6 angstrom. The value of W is 7.771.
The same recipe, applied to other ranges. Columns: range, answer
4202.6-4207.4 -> 7.289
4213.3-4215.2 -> 7.152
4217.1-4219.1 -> 6.724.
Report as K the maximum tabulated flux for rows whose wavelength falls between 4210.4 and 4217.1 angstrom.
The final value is 7.323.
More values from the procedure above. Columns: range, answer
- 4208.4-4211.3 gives 7.151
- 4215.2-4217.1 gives 7.007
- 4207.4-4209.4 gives 6.677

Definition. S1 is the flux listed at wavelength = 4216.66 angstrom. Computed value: 6.848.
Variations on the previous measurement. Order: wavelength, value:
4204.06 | 7.12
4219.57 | 6.851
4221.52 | 7.278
